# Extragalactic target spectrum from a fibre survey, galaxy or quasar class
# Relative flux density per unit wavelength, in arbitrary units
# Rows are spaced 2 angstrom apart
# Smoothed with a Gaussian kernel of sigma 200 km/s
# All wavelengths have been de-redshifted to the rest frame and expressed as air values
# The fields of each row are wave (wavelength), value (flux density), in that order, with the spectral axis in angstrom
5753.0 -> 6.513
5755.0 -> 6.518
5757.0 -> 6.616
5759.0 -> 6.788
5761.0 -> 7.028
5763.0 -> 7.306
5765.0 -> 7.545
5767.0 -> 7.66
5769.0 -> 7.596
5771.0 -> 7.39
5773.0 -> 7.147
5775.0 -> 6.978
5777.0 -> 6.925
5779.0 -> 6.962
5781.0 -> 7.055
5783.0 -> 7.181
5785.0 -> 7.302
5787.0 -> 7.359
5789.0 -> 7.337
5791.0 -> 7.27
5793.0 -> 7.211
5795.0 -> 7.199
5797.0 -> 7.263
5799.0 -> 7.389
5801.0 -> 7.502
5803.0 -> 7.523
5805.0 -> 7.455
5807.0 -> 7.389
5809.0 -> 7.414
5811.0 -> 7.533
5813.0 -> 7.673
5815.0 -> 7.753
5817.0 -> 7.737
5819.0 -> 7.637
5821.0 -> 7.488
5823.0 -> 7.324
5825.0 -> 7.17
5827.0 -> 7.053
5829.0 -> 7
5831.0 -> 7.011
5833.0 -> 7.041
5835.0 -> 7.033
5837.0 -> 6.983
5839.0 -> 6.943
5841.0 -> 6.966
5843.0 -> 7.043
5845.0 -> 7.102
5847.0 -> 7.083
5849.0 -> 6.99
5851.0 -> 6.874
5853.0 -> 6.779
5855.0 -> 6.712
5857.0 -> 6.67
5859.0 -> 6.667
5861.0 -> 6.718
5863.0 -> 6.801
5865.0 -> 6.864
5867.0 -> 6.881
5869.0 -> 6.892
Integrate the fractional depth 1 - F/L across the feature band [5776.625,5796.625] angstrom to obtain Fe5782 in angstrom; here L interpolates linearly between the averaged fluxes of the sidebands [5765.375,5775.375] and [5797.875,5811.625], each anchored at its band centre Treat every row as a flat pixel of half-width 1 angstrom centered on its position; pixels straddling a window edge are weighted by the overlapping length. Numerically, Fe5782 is 0.6 angstrom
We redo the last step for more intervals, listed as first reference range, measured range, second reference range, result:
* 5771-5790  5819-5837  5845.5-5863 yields -0.6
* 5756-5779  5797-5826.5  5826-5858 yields -1.8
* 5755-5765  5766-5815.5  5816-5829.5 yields -1.3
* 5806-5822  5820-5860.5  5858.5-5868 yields 0.9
